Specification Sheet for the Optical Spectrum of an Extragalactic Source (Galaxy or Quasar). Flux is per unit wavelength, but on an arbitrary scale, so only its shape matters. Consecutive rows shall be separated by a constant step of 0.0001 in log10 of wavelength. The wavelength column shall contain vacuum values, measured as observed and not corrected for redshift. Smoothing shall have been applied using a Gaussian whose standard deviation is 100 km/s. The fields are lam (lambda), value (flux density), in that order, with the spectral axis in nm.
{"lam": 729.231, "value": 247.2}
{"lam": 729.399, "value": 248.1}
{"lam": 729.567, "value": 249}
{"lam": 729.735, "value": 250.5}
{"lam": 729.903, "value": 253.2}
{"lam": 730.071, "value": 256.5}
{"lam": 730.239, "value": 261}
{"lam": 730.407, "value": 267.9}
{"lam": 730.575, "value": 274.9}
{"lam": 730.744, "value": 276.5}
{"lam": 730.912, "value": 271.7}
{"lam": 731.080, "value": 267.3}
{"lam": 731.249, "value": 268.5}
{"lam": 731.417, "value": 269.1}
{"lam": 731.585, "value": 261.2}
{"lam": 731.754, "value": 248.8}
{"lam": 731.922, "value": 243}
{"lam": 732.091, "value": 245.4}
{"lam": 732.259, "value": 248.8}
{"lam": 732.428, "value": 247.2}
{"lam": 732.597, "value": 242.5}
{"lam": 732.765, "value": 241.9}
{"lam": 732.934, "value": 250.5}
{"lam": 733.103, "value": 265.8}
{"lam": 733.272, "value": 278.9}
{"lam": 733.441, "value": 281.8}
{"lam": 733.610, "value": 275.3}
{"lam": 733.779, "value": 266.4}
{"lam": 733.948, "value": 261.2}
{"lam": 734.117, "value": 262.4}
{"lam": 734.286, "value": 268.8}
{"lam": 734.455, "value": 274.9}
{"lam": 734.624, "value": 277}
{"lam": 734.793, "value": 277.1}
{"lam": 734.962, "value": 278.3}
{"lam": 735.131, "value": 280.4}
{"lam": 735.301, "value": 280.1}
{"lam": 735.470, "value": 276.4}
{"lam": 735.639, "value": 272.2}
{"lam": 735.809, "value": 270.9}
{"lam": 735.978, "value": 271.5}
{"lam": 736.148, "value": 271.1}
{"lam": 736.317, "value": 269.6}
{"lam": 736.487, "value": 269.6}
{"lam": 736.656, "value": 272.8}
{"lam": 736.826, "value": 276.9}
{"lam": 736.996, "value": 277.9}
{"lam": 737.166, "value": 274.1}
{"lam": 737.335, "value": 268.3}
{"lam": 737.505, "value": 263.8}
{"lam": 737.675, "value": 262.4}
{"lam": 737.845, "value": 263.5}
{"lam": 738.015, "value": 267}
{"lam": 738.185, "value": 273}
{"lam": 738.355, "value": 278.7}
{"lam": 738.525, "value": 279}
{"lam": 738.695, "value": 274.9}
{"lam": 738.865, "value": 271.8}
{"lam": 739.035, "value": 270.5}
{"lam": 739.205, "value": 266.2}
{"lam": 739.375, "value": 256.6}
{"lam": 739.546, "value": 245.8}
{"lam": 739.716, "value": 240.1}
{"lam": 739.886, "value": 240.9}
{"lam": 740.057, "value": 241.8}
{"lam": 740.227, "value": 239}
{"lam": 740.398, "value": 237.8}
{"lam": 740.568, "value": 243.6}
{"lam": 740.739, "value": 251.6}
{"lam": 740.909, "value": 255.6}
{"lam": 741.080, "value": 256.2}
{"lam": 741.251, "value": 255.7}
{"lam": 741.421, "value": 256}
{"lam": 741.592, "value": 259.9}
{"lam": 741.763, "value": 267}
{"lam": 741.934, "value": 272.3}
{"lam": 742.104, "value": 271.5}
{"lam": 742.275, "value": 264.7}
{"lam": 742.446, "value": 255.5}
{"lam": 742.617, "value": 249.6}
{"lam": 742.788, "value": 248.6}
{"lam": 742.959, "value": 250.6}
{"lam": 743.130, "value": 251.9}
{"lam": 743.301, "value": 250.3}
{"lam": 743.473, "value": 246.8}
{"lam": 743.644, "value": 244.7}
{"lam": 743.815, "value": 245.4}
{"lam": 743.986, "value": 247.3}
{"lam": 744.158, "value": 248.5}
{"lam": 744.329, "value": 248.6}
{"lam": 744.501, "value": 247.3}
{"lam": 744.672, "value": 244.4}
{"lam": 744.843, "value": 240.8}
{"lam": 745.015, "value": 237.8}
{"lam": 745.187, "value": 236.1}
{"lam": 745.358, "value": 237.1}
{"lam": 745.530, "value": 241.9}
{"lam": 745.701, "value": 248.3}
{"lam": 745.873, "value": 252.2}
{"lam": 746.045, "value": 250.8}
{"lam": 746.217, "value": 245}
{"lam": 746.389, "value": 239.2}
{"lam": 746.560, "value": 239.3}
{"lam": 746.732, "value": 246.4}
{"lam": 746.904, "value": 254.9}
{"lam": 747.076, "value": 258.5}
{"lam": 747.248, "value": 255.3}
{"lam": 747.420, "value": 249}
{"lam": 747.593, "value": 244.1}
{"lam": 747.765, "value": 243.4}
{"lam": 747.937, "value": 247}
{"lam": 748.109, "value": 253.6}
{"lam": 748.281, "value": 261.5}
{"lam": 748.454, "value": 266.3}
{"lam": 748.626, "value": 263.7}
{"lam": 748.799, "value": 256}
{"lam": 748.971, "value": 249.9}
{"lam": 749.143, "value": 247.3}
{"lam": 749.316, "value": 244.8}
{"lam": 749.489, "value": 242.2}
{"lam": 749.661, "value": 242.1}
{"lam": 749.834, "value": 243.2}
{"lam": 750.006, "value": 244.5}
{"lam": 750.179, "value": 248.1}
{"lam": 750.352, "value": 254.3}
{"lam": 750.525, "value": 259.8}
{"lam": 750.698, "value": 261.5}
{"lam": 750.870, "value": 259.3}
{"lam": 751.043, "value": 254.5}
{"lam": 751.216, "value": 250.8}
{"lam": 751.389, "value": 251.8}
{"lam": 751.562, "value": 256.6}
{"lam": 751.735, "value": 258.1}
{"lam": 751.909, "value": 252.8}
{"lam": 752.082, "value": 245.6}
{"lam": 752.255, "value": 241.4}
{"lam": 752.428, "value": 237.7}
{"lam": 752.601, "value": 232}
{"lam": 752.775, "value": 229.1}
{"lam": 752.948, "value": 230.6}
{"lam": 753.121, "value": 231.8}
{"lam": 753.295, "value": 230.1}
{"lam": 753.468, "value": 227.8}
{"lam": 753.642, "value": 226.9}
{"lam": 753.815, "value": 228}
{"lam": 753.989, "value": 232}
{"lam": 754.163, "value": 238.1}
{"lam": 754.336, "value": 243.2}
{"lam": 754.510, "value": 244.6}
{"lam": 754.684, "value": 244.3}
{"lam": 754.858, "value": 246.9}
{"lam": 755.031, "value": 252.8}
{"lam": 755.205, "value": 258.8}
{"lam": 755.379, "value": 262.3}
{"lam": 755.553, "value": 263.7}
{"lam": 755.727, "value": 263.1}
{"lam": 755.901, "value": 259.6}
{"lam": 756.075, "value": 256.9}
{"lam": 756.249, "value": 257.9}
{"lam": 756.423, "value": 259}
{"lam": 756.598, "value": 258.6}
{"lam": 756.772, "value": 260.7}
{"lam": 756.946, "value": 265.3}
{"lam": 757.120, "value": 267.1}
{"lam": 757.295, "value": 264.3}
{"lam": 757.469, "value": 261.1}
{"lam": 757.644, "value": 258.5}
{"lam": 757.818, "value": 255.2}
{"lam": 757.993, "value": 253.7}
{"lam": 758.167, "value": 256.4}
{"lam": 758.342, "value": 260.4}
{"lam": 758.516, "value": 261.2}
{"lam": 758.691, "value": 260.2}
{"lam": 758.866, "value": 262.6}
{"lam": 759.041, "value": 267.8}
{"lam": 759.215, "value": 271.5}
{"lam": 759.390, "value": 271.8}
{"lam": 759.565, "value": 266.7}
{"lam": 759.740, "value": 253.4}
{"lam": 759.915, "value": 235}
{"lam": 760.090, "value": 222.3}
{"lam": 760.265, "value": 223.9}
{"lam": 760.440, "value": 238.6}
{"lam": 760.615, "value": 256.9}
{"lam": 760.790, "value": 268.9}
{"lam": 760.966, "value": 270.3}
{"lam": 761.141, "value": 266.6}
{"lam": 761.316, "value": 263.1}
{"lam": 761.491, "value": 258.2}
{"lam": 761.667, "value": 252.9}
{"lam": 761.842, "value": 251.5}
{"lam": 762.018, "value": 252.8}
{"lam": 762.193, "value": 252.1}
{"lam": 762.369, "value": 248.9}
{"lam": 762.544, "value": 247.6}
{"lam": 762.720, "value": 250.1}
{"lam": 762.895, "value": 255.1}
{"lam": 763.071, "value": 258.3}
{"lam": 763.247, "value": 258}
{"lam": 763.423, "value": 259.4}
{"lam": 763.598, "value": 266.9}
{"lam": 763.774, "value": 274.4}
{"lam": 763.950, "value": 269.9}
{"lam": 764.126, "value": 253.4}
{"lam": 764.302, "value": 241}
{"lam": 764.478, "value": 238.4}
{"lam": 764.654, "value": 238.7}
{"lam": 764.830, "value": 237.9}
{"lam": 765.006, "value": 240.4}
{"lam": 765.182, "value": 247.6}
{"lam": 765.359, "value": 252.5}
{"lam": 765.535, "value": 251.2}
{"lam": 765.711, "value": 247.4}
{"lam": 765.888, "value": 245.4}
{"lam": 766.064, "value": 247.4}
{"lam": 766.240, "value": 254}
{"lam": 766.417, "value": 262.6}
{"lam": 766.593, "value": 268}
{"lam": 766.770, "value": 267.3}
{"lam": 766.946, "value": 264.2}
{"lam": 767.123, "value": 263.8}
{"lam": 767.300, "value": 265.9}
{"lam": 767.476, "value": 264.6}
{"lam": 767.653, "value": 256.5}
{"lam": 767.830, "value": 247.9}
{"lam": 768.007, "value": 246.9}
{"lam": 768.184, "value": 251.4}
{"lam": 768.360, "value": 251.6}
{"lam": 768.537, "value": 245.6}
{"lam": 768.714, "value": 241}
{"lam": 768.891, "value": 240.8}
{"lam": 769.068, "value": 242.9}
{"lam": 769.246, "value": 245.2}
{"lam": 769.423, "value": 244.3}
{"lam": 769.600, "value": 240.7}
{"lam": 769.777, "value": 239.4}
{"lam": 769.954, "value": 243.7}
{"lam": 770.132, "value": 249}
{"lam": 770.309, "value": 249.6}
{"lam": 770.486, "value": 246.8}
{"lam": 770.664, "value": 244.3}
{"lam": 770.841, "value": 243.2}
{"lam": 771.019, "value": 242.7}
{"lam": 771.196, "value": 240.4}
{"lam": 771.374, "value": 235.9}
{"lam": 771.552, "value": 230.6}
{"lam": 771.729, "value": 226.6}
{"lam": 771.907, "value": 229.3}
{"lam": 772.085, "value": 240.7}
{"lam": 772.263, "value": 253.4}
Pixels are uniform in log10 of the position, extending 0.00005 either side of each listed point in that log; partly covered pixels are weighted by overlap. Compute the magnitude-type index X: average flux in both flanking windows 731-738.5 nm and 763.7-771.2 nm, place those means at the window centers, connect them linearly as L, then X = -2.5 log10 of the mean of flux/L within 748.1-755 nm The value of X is 0.054 mag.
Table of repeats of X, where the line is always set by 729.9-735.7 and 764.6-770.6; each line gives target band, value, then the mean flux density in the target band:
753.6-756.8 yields 0.02 mag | 251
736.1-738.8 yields -0.03 mag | 271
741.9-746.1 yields 0.05 mag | 249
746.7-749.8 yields 0.03 mag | 251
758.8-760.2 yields -0.01 mag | 256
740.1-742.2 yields 0.03 mag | 255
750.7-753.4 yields 0.05 mag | 245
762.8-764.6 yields -0.02 mag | 257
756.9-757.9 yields -0.03 mag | 262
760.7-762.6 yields -0.02 mag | 258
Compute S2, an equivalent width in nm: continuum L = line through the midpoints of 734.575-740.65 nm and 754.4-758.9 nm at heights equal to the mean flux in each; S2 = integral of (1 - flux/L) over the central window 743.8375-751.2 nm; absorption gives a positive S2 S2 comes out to 0.36 nm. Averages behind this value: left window 266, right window 258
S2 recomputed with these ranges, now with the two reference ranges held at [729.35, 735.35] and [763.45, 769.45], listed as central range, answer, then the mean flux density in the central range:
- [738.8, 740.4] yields 0.057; 251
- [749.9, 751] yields 0.013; 255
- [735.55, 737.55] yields -0.076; 272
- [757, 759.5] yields -0.072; 262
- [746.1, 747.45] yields 0.053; 249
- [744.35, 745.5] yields 0.080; 241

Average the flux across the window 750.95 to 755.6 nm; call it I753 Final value 243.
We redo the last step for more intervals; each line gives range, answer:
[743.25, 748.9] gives 248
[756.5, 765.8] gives 255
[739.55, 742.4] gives 253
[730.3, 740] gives 266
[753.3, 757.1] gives 250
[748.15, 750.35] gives 251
